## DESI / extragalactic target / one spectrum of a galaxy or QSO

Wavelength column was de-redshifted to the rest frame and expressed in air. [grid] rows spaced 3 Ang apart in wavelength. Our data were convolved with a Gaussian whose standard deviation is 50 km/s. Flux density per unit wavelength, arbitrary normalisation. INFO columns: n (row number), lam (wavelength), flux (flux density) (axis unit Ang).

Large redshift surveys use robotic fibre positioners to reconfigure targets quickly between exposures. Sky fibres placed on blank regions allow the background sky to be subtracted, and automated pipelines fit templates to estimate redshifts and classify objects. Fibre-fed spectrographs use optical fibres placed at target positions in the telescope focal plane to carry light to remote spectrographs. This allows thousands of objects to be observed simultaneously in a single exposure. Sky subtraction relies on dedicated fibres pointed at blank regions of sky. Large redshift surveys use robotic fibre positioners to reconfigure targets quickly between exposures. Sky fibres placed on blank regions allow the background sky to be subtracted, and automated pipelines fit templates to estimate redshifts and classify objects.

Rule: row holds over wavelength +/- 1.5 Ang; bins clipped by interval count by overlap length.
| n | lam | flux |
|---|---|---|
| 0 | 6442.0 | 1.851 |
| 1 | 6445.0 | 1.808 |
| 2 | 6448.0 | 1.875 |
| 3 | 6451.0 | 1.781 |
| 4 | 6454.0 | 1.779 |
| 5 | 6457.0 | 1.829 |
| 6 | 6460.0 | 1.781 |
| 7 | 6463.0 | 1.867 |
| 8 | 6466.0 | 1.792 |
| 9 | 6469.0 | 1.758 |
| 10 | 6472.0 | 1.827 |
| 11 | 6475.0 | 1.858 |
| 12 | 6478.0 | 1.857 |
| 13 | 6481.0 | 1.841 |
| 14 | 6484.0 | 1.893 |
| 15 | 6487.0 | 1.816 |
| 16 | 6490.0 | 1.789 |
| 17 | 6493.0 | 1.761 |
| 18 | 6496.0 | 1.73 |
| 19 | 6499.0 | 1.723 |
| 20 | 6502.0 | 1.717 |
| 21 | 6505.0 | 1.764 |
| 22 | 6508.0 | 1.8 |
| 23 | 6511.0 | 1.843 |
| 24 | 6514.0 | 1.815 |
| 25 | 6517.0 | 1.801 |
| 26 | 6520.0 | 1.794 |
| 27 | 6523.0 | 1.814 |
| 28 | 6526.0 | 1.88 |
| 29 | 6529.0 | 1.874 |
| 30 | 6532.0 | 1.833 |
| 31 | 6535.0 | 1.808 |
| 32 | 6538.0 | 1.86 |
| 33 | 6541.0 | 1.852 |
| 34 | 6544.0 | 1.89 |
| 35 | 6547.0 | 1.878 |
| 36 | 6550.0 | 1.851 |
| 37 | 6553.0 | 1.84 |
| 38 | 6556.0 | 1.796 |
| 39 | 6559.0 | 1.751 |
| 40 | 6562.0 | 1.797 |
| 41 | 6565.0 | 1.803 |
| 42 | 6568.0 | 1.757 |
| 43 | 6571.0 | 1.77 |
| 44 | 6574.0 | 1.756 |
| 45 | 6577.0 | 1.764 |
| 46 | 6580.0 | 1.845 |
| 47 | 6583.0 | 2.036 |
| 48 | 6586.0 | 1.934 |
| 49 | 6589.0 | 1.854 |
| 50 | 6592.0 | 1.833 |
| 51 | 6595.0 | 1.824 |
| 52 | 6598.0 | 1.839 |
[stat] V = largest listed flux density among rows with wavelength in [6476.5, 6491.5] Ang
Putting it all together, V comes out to 1.893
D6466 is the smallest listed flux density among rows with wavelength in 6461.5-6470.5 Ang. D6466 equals 1.758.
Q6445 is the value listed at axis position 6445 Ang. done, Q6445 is 1.808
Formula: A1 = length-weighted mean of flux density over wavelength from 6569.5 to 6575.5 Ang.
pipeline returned 1.76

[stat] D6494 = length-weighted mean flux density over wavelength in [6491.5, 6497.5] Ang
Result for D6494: 1.75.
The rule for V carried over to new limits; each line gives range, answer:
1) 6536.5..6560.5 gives 1.89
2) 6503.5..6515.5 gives 1.843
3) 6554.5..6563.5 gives 1.797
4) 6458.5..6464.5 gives 1.867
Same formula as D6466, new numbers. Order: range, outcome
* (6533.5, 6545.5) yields 1.808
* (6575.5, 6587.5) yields 1.764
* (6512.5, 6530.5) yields 1.794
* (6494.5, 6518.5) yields 1.717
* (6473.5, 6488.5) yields 1.816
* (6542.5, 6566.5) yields 1.751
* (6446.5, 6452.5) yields 1.781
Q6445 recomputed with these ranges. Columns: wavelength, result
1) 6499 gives 1.723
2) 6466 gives 1.792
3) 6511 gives 1.843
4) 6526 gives 1.88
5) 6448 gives 1.875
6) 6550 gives 1.851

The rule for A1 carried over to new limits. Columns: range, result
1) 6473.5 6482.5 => 1.85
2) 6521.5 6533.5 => 1.85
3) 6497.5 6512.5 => 1.77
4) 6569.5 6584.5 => 1.83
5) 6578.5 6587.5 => 1.94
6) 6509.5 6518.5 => 1.82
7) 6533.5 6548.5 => 1.86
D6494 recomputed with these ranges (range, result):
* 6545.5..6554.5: 1.86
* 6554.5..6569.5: 1.78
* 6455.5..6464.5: 1.83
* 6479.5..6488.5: 1.85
